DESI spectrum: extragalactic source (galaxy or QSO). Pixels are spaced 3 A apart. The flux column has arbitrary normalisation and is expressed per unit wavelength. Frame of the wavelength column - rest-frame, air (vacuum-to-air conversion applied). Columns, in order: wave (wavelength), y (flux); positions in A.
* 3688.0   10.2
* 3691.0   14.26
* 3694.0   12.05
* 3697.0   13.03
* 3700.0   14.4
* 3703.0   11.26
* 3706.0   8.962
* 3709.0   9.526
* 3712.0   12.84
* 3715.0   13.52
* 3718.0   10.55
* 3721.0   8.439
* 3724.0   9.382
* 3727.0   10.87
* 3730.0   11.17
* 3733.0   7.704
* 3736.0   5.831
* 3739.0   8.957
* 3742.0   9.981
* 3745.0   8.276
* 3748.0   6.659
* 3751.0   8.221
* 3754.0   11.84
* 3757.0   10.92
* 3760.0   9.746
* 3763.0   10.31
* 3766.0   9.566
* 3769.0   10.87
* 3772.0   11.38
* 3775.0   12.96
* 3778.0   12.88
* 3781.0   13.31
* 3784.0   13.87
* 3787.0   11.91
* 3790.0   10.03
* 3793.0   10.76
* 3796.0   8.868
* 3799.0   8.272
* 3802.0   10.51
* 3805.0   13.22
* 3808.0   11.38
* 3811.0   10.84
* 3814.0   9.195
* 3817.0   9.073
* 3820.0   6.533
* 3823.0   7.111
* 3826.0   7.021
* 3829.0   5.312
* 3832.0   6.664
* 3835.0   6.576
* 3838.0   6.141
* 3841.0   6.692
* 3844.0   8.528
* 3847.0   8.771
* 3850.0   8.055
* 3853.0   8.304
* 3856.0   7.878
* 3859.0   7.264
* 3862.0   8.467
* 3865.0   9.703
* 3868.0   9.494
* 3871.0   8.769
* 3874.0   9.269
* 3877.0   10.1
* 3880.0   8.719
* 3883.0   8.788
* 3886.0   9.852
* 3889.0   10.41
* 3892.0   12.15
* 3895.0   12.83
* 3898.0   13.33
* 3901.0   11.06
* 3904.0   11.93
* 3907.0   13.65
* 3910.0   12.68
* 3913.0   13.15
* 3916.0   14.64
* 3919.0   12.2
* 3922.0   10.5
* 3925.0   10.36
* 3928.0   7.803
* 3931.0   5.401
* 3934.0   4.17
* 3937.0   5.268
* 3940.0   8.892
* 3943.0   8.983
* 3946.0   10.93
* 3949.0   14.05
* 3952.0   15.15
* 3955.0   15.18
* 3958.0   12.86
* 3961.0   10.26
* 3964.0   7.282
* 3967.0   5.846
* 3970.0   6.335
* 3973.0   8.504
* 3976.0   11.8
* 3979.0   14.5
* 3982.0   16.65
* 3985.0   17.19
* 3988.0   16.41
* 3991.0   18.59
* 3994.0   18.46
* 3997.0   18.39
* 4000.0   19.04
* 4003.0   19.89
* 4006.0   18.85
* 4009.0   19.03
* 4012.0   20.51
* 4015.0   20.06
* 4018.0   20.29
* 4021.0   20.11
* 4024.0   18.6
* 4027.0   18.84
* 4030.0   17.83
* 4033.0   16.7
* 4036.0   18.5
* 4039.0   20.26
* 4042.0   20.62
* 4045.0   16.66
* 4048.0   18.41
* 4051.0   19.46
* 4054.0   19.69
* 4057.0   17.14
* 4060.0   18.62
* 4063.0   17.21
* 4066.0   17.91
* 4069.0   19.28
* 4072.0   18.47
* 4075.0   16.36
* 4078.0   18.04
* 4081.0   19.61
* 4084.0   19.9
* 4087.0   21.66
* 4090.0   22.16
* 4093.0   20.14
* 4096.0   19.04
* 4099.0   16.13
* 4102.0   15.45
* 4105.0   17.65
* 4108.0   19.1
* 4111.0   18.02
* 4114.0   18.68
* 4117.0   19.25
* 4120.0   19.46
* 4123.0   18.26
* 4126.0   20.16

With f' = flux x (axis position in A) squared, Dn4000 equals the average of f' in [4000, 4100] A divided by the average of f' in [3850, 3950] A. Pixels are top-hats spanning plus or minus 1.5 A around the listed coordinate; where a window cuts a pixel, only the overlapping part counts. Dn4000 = 2.05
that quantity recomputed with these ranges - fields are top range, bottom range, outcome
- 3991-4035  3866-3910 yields 1.88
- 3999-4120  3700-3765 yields 2.26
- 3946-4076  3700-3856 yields 1.95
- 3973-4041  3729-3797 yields 1.99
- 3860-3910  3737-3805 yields 1.07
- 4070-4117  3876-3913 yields 1.82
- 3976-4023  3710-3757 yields 2.18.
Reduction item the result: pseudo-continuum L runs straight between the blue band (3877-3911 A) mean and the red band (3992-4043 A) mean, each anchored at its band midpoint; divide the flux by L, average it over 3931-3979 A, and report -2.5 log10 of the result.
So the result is 0.49 mag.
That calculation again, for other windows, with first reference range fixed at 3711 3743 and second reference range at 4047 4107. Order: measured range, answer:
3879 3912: 0.226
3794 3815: 0.143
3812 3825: 0.447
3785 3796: 0.069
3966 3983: 0.458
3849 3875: 0.474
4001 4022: -0.166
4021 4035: -0.052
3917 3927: 0.314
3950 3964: 0.221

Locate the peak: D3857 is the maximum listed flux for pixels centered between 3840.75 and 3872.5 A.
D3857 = 9.703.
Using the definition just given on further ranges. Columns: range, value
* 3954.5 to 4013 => 20.51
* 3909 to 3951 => 14.64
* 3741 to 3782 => 13.31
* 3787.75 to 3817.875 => 13.22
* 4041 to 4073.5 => 20.62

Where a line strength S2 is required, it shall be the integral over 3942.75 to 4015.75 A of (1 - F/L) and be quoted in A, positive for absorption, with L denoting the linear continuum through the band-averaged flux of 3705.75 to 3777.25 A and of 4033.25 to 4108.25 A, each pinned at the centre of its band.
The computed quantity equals 7.7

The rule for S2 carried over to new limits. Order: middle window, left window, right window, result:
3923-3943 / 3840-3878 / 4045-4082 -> 8.0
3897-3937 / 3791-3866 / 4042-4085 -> 4.9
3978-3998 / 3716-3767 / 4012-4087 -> -0.3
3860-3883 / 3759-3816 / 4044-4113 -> 7.1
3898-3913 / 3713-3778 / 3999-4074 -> 2.4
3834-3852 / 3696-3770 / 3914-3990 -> 5.1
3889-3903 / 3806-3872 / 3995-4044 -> -0.6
